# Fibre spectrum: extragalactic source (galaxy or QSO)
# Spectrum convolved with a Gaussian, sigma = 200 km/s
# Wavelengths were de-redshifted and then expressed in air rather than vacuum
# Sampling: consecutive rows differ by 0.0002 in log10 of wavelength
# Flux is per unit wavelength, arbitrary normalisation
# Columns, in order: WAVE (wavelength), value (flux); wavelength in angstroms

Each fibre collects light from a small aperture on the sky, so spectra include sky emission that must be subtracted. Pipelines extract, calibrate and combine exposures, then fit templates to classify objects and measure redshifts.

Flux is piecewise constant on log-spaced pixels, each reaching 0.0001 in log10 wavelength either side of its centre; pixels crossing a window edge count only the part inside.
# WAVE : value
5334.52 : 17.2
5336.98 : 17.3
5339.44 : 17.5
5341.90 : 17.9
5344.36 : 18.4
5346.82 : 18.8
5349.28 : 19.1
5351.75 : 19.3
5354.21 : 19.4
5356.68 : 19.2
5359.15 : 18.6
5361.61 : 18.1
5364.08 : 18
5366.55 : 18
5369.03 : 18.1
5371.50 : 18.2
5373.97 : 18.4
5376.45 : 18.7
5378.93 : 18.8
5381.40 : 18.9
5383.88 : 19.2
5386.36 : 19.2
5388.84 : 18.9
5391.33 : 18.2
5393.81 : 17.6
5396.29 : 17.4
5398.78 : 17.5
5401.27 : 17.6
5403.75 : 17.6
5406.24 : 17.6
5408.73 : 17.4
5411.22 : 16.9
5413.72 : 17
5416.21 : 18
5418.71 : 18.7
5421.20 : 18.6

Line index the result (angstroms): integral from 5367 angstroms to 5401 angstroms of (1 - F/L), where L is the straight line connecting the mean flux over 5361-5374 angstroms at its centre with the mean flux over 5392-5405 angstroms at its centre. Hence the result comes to -1.01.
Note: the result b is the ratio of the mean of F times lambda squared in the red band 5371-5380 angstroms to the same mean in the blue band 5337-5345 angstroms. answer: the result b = 1.05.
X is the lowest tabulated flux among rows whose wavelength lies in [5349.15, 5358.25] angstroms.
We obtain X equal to 19.1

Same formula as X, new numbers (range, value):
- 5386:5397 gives 17.4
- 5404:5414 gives 16.9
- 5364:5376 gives 18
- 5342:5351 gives 18.4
